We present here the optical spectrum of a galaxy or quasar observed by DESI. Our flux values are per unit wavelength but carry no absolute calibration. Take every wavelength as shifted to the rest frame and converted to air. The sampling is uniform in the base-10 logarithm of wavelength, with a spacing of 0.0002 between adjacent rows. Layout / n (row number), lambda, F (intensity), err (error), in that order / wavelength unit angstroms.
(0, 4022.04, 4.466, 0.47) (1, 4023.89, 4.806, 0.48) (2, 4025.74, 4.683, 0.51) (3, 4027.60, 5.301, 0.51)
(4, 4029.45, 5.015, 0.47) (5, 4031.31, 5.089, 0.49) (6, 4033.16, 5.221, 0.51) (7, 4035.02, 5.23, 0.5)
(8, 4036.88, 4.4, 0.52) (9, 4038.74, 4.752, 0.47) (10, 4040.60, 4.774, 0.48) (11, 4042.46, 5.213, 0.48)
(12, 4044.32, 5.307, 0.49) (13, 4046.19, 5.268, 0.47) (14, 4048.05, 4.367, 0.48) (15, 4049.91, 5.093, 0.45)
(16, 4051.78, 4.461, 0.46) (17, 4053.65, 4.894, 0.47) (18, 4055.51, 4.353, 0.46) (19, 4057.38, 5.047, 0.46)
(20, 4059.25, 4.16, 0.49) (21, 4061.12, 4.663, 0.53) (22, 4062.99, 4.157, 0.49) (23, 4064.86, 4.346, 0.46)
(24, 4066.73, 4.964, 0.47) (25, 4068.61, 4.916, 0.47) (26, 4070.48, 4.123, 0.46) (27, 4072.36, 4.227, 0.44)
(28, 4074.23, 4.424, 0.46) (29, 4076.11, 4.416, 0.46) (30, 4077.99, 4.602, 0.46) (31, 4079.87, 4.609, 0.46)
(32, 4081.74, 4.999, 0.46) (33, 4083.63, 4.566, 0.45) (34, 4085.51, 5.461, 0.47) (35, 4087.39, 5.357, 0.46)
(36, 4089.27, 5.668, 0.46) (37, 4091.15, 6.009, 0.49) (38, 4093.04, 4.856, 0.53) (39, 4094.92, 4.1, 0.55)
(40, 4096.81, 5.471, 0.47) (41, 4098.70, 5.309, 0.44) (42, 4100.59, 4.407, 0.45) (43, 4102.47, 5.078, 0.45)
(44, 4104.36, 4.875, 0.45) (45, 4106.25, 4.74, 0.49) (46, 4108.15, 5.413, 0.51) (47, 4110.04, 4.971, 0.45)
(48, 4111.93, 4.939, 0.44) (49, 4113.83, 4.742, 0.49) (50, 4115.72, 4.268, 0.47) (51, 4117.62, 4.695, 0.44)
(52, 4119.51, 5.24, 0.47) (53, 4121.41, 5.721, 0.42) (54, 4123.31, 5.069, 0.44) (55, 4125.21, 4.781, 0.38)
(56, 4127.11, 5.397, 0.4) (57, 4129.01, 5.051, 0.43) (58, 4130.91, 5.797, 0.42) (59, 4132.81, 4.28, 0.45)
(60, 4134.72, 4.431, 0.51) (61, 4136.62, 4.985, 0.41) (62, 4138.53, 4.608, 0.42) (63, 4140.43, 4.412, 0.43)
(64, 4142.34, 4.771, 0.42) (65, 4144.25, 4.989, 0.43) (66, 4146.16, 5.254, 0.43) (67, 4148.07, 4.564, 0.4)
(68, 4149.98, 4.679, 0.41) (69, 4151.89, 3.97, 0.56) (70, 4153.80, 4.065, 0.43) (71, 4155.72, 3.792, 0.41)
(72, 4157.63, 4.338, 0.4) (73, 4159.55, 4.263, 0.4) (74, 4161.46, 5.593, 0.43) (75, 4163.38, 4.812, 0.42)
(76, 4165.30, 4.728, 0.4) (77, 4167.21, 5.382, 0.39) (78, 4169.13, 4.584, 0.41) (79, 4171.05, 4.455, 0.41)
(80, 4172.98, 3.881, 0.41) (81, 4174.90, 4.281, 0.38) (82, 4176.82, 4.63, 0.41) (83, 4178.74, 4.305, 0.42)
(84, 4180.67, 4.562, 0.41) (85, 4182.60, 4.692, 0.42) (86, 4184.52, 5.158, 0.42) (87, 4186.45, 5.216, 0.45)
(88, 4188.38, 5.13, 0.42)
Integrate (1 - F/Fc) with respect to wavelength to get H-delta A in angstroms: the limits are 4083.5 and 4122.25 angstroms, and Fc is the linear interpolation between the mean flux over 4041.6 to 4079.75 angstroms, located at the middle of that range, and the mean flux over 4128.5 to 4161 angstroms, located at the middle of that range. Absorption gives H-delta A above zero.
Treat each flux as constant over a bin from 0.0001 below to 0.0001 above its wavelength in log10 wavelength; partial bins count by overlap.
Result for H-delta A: -3.5 angstroms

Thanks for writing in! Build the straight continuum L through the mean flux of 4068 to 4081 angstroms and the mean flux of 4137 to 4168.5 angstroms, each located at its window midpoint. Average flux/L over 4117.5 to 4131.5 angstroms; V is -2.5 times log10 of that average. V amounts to -0.14 mag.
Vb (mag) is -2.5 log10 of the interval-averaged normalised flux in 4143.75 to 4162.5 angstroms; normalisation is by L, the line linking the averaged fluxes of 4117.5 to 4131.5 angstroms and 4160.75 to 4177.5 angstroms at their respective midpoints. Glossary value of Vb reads 0.08 mag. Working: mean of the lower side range 5.24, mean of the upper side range 4.69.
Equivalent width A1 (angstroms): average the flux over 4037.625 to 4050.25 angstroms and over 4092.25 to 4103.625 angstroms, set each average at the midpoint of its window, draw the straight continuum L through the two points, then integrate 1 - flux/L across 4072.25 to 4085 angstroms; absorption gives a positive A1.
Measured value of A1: 0.8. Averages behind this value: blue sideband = 4.96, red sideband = 4.87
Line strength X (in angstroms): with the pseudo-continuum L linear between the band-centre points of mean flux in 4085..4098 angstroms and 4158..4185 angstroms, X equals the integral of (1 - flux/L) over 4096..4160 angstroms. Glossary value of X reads 2.35 angstroms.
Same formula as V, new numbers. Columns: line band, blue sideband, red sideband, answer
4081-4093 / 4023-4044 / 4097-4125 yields -0.072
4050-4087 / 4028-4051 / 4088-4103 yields 0.097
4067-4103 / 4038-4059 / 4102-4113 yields 0.014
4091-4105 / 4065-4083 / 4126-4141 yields -0.059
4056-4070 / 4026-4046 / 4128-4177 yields 0.081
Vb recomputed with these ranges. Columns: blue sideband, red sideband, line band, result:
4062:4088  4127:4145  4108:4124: -0.05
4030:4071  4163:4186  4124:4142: -0.04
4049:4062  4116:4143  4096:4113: -0.04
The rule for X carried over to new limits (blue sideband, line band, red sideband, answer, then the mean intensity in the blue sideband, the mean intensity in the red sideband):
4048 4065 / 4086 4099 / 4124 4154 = -1.7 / 4.57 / 4.77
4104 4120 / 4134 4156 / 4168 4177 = 0.1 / 4.87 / 4.36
